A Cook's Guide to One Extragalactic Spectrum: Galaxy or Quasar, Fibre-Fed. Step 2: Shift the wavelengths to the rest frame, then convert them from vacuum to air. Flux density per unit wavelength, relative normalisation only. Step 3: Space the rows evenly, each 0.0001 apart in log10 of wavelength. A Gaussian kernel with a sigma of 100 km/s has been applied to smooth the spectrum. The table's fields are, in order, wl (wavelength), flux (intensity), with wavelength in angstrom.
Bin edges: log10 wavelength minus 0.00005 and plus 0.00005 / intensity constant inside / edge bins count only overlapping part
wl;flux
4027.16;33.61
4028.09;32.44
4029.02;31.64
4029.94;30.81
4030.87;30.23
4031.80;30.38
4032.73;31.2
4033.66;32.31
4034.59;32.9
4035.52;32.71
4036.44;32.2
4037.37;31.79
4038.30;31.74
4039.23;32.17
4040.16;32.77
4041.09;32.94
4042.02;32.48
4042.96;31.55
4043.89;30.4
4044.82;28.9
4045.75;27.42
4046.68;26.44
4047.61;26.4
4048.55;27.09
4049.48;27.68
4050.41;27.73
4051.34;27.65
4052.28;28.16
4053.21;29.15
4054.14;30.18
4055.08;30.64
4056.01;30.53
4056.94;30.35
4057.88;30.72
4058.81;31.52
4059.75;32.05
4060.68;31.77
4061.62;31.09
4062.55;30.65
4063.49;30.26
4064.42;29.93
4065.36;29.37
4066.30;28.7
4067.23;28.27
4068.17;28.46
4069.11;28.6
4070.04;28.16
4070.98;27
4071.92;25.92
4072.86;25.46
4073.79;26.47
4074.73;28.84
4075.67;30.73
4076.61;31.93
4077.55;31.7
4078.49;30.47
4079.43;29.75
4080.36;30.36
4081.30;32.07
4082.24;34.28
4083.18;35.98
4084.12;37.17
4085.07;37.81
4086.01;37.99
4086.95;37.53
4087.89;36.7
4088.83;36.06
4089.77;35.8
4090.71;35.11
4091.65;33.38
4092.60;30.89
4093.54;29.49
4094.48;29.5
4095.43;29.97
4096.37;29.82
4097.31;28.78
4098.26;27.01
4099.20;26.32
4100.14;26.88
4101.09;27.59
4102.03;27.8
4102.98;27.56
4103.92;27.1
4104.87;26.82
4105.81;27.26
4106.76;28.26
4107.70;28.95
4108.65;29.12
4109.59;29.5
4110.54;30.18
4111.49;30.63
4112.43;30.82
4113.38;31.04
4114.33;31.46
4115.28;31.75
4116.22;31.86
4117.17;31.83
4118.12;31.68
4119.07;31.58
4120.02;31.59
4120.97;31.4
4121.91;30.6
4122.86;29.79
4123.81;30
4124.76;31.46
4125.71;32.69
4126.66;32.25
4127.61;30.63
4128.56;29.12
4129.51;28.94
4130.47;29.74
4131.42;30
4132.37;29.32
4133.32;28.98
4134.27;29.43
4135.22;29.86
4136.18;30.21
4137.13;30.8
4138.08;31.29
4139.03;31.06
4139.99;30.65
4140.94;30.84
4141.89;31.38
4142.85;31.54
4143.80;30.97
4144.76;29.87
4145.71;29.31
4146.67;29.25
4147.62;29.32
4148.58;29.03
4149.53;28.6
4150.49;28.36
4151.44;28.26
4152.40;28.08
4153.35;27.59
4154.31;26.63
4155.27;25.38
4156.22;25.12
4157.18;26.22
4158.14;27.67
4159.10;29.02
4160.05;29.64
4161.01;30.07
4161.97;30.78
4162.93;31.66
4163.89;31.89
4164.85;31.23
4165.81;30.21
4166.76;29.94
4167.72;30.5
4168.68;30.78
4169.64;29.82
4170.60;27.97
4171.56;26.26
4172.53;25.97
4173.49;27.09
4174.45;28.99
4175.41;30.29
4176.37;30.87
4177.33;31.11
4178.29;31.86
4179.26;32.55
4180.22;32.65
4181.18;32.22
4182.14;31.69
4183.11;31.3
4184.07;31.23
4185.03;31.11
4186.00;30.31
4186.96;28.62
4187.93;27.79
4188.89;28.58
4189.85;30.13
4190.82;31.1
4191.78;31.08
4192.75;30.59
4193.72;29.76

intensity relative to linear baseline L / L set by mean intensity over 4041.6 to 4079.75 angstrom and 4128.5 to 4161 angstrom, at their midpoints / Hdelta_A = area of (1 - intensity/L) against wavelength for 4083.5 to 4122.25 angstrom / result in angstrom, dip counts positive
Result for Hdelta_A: -2.43 angstrom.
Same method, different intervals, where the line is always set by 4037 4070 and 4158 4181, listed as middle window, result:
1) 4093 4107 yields 0.9 angstrom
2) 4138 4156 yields 0.5 angstrom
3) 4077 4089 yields -1.8 angstrom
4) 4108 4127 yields -0.7 angstrom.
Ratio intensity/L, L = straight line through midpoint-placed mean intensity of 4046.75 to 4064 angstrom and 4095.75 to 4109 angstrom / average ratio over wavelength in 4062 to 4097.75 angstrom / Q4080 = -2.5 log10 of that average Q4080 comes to -0.10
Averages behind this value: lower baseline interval 29.6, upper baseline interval 27.8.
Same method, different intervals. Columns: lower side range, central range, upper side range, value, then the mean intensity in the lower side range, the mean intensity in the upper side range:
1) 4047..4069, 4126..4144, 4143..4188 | -0.032 mag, 29.5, 29.5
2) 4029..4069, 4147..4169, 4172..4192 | 0.049 mag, 30.2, 30.3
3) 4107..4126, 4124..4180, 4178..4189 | 0.044 mag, 30.9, 30.9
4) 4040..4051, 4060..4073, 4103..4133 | 0.019 mag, 29.2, 30.2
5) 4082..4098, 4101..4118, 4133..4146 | 0.103 mag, 33.8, 30.5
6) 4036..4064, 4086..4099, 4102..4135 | -0.080 mag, 30.1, 30.1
